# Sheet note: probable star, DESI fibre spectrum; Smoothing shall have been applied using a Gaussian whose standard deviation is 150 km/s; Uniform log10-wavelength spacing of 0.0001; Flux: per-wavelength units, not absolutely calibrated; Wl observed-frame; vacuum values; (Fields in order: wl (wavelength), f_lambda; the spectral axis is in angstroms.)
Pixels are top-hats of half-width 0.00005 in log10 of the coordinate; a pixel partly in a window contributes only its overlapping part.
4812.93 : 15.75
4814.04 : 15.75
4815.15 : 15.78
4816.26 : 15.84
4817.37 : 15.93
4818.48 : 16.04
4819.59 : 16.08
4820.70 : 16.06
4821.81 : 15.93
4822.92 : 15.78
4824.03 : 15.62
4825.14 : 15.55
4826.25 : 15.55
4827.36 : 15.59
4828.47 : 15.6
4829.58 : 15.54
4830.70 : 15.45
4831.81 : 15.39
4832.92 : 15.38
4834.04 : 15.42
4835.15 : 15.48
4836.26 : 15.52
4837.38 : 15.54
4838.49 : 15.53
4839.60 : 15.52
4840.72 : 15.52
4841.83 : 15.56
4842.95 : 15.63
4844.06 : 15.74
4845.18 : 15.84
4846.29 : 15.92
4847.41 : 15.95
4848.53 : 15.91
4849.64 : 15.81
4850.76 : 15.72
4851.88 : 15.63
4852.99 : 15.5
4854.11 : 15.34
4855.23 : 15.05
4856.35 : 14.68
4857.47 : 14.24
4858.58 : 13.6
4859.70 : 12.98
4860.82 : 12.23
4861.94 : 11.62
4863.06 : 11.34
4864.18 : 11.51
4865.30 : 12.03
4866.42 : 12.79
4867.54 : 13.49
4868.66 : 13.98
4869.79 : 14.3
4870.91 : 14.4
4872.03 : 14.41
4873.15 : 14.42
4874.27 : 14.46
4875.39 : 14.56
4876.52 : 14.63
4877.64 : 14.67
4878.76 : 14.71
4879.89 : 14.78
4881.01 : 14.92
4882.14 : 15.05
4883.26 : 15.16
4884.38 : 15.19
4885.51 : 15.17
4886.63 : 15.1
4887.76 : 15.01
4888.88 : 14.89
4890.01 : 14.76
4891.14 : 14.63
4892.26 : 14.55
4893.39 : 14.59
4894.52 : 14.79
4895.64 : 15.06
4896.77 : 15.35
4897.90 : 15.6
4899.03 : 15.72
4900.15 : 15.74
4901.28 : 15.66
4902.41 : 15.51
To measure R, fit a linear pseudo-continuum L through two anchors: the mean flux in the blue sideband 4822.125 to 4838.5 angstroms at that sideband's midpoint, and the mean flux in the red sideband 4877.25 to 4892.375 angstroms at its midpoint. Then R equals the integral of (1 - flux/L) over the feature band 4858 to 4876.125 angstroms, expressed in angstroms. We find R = 2.2 angstroms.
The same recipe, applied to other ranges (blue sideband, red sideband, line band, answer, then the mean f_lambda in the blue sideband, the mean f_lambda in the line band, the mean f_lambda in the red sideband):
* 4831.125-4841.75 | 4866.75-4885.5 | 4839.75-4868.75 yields 1.34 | 15.5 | 14.4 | 14.6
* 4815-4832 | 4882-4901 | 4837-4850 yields -0.13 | 15.7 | 15.7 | 15.1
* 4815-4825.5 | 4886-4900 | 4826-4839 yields 0.19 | 15.9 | 15.5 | 15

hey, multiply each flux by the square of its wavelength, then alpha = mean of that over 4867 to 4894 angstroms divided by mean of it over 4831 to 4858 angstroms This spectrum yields 0.96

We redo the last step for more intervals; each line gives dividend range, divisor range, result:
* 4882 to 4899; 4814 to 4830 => 0.98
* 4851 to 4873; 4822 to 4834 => 0.89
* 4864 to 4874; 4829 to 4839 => 0.89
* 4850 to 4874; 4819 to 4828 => 0.89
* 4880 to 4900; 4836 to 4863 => 1.02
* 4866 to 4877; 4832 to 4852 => 0.92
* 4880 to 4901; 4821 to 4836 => 0.99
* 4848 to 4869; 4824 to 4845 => 0.90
